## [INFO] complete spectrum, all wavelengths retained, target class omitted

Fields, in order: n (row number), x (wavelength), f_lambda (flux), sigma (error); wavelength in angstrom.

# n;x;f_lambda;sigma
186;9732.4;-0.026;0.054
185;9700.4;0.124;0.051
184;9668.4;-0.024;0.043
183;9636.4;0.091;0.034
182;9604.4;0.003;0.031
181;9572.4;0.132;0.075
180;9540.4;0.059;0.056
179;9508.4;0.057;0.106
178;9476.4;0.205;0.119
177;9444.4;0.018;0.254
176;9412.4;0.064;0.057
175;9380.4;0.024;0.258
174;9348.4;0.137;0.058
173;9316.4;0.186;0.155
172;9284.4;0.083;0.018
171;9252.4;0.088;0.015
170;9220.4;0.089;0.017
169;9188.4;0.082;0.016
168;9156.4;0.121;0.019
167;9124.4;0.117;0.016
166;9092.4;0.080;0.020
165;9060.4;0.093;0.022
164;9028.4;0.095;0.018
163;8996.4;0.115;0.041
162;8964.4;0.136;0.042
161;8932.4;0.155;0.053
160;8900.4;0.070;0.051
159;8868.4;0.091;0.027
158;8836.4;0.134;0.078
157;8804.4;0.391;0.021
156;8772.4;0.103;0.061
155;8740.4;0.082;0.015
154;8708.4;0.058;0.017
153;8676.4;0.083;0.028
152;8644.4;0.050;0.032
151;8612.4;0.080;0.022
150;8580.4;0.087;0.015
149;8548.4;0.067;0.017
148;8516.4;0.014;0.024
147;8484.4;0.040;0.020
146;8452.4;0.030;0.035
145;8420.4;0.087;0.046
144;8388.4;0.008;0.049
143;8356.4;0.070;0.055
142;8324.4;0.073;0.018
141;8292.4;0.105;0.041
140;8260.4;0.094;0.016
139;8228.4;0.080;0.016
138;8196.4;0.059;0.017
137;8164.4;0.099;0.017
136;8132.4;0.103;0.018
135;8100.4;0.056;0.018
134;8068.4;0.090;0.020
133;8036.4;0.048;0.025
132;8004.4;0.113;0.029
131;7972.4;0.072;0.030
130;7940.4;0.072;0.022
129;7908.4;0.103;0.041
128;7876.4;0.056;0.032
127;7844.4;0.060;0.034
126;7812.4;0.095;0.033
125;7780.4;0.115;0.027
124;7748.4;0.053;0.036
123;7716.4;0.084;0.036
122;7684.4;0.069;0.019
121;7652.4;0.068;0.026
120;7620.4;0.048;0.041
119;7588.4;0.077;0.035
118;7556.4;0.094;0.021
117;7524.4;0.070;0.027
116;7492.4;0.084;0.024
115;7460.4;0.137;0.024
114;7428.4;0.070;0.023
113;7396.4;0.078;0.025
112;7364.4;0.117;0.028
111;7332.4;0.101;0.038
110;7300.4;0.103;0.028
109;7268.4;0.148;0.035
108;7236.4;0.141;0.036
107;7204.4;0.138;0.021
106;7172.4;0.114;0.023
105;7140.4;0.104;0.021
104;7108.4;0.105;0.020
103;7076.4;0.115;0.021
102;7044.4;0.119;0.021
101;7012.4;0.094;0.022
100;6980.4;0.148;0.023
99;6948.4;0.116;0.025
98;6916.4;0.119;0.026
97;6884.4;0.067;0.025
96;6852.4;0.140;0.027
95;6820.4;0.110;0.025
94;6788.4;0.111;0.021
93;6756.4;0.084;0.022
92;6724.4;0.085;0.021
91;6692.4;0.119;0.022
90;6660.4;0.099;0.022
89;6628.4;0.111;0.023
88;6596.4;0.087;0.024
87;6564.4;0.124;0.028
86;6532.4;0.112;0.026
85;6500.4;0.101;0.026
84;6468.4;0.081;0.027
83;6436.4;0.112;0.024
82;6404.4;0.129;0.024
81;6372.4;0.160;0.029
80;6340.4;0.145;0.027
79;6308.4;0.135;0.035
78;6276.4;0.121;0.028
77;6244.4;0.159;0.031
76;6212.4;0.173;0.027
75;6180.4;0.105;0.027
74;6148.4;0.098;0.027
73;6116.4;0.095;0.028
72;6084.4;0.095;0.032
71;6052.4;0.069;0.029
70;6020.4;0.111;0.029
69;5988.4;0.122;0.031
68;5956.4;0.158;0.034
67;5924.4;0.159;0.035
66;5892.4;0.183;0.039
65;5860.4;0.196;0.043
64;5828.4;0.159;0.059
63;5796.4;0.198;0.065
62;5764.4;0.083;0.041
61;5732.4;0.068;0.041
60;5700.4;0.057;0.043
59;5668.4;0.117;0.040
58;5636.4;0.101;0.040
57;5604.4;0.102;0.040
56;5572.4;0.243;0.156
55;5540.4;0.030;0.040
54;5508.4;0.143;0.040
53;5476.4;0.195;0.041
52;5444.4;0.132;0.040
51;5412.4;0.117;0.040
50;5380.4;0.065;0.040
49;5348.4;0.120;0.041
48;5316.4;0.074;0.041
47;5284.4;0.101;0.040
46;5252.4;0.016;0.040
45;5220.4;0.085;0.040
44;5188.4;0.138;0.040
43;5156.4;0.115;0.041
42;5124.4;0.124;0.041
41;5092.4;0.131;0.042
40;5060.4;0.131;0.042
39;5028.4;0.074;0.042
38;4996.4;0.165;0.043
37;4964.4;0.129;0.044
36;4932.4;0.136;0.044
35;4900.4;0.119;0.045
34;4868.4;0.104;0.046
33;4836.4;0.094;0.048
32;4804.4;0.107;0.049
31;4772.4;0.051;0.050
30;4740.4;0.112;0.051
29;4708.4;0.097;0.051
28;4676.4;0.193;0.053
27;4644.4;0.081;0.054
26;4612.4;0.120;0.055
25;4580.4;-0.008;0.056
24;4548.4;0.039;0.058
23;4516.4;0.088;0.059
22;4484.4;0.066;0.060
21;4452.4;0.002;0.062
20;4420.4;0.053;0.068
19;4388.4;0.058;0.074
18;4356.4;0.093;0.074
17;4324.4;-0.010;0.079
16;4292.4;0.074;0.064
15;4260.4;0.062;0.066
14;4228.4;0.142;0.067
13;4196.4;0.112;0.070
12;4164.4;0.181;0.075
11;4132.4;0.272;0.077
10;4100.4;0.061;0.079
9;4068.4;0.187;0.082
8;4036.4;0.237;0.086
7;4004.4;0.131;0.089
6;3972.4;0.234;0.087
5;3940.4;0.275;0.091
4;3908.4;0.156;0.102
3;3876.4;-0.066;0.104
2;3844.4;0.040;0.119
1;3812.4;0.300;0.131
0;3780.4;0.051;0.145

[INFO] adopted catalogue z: 1.36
